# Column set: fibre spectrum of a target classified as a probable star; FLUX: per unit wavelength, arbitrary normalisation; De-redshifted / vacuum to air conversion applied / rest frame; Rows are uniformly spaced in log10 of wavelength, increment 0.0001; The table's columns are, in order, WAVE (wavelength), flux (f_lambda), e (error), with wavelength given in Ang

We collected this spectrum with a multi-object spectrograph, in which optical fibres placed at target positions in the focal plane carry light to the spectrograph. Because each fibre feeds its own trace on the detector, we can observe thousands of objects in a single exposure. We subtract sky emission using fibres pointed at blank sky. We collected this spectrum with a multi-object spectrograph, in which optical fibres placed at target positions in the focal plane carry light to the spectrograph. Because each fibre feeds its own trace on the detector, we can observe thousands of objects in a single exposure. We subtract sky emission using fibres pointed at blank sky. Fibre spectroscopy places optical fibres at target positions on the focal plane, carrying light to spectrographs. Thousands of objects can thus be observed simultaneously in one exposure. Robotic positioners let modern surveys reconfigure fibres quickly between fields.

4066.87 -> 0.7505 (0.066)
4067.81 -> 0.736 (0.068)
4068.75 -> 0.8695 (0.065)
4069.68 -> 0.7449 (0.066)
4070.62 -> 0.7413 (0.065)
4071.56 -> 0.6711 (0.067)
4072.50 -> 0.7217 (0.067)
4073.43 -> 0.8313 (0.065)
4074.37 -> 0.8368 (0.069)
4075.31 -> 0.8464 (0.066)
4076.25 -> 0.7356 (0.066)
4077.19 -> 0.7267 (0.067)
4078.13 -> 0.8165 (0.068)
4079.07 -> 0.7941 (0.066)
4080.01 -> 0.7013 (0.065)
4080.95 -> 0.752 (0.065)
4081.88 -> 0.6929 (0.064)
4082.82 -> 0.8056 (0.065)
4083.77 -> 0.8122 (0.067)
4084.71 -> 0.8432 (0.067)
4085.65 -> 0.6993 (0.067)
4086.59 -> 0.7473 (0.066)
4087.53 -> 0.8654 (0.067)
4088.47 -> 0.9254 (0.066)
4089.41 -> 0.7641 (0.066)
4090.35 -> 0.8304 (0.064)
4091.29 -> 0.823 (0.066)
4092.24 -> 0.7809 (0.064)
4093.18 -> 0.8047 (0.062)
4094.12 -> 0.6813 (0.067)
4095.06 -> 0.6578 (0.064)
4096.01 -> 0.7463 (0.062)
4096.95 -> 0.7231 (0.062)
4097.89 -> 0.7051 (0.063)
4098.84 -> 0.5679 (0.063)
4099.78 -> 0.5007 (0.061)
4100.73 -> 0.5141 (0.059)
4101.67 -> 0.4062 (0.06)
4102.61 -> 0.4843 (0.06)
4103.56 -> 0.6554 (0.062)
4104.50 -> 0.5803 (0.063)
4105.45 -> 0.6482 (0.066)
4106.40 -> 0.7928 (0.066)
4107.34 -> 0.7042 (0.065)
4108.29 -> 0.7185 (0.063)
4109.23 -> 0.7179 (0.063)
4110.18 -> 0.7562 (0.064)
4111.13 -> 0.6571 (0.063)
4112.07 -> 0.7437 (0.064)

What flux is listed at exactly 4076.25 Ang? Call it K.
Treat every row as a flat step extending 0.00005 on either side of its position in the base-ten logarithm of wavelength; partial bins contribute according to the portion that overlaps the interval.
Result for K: 0.7356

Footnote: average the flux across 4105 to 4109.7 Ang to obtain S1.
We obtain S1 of 0.717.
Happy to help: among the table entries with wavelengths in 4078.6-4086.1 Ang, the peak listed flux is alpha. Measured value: 0.8432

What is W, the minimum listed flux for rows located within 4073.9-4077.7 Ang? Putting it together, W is 0.7267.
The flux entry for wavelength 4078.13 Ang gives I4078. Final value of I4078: 0.8165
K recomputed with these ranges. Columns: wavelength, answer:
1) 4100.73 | 0.5141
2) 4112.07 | 0.7437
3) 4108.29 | 0.7185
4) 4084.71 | 0.8432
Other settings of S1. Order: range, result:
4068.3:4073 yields 0.751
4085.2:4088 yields 0.772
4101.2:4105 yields 0.533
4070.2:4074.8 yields 0.76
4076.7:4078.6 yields 0.77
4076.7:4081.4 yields 0.757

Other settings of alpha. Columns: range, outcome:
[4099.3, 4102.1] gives 0.5141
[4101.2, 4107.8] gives 0.7928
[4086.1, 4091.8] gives 0.9254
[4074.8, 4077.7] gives 0.8464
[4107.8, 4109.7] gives 0.7185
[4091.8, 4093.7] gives 0.8047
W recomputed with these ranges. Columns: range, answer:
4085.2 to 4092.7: 0.6993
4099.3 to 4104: 0.4062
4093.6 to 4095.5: 0.6578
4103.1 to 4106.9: 0.5803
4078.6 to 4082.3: 0.6929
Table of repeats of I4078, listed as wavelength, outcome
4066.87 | 0.7505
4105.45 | 0.6482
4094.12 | 0.6813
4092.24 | 0.7809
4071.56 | 0.6711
